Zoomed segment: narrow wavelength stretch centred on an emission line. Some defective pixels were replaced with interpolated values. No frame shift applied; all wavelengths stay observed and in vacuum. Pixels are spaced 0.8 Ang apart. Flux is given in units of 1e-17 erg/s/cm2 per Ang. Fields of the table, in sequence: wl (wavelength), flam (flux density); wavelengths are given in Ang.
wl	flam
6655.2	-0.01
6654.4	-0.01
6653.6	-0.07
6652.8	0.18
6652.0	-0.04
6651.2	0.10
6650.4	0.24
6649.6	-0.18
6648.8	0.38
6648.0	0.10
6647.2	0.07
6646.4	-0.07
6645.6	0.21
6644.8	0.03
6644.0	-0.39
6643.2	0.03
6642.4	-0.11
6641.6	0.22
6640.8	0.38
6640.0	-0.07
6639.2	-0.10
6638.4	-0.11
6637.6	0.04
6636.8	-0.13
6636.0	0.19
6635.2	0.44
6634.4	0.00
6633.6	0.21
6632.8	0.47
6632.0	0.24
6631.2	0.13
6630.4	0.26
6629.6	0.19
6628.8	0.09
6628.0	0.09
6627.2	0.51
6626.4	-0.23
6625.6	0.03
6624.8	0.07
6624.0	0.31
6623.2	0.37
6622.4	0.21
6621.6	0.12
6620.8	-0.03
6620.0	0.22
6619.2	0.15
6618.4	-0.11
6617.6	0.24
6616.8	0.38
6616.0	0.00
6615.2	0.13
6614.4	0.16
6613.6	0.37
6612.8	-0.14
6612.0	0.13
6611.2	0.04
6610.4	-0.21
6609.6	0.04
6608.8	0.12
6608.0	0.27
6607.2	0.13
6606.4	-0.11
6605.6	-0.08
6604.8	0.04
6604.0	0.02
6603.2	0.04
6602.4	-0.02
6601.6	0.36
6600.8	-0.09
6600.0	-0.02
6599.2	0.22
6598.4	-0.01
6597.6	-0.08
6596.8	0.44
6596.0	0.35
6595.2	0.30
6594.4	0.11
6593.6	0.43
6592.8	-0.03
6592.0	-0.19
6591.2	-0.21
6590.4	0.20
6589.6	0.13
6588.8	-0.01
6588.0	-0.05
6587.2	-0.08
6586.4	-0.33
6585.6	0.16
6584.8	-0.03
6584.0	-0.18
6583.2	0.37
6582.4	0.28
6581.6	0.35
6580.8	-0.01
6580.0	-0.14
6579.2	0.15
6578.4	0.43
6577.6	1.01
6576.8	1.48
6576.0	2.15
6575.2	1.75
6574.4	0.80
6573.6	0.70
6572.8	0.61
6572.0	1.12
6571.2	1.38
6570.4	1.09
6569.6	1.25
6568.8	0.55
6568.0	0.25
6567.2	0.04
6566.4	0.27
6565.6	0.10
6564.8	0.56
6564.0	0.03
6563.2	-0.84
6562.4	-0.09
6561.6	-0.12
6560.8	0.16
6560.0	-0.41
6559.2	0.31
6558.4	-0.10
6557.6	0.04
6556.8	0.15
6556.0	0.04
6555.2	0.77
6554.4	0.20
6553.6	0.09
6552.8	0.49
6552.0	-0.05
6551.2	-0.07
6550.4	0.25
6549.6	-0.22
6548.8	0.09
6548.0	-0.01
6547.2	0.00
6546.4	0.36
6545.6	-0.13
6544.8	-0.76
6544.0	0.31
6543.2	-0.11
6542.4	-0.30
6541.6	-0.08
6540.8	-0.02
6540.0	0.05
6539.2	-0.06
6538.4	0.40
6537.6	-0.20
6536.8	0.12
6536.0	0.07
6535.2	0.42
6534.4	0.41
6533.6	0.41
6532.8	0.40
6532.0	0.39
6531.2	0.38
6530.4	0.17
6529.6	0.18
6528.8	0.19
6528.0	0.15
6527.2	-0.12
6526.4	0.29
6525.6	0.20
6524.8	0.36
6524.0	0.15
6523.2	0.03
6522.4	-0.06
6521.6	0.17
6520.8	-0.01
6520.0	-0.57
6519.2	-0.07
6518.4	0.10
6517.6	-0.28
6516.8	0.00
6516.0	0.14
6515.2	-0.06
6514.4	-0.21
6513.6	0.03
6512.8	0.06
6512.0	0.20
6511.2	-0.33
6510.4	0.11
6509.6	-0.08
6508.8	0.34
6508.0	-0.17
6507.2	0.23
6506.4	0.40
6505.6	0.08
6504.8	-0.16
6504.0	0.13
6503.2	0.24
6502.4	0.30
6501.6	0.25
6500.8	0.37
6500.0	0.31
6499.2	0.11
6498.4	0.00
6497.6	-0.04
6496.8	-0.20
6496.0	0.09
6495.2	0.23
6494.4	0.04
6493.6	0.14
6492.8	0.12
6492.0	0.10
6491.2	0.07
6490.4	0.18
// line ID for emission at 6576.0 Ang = [O II] 3727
